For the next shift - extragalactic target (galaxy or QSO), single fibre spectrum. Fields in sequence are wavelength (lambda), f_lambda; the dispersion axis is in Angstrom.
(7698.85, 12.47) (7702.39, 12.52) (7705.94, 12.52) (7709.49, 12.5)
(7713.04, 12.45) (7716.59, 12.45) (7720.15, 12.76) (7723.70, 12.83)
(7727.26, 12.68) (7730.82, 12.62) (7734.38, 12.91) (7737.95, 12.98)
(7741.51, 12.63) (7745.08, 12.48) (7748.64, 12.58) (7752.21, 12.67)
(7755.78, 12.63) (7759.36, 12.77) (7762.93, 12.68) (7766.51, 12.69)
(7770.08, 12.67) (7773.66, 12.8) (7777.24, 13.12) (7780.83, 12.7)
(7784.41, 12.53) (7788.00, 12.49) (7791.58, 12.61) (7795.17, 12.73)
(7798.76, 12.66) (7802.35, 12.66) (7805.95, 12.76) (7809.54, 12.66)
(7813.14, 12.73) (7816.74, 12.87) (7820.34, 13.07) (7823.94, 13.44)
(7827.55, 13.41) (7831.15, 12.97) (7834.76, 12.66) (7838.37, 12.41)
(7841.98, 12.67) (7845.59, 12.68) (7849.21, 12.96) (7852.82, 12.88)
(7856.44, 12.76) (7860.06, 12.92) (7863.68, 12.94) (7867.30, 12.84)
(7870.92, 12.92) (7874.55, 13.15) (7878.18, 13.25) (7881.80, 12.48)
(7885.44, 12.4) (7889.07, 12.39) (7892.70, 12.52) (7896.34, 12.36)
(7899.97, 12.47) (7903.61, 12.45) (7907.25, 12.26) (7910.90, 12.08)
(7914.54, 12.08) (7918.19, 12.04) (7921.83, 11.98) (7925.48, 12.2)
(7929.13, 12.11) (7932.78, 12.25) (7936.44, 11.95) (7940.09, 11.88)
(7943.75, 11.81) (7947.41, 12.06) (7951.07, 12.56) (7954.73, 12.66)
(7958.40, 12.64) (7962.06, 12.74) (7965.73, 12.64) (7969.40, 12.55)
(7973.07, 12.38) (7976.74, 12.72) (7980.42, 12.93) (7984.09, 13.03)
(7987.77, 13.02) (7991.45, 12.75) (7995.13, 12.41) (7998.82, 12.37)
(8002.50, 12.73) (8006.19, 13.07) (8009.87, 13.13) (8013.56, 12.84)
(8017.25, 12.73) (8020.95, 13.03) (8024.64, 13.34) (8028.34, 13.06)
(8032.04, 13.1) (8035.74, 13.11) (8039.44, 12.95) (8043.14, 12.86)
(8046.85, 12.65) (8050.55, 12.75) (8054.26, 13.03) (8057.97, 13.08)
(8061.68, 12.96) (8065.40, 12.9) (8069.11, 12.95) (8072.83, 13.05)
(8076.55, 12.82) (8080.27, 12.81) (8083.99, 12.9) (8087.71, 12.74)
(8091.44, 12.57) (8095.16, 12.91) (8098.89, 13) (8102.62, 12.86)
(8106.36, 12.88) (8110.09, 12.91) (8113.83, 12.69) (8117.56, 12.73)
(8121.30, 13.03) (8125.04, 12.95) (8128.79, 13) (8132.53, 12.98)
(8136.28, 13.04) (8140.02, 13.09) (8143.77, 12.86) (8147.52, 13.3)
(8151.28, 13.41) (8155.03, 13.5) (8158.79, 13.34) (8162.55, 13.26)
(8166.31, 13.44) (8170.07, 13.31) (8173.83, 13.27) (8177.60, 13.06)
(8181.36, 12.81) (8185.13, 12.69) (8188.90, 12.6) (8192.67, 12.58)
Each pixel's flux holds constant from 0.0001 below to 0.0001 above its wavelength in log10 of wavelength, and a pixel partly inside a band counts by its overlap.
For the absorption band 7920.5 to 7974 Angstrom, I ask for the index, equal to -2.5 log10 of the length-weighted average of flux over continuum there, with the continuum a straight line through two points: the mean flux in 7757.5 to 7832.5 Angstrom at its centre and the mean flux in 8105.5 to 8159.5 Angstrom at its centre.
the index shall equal 0.05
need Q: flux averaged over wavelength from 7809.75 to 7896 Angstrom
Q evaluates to 12.8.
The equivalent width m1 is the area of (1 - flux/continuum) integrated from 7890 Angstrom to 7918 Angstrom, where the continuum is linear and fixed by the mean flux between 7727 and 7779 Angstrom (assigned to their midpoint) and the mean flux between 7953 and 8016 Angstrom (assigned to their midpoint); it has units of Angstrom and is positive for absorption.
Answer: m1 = 1.0 Angstrom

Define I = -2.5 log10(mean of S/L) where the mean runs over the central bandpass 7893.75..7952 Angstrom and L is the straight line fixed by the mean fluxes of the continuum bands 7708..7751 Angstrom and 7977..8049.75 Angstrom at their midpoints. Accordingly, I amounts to 0.06 mag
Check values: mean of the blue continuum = 12.7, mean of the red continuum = 12.9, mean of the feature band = 12.2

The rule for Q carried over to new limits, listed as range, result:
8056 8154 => 12.9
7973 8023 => 12.8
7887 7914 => 12.4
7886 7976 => 12.3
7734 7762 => 12.7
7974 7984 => 12.8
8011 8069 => 13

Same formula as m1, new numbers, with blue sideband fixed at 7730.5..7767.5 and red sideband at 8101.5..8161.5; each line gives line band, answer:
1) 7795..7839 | -0.4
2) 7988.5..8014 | 0.3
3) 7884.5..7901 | 0.5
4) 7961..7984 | 0.4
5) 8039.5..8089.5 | 0.4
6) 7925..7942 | 1.0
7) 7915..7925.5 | 0.7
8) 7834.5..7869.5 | 0.0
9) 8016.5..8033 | -0.2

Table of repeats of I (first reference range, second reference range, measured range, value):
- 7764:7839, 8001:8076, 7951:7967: 0.02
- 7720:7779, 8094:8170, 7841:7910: 0.01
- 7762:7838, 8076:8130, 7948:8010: 0.01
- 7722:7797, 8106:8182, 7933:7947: 0.08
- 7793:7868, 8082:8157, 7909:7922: 0.07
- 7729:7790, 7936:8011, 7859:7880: -0.03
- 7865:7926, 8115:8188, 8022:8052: -0.01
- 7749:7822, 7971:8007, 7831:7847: 0.01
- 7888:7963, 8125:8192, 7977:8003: -0.02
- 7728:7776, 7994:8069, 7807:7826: -0.02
